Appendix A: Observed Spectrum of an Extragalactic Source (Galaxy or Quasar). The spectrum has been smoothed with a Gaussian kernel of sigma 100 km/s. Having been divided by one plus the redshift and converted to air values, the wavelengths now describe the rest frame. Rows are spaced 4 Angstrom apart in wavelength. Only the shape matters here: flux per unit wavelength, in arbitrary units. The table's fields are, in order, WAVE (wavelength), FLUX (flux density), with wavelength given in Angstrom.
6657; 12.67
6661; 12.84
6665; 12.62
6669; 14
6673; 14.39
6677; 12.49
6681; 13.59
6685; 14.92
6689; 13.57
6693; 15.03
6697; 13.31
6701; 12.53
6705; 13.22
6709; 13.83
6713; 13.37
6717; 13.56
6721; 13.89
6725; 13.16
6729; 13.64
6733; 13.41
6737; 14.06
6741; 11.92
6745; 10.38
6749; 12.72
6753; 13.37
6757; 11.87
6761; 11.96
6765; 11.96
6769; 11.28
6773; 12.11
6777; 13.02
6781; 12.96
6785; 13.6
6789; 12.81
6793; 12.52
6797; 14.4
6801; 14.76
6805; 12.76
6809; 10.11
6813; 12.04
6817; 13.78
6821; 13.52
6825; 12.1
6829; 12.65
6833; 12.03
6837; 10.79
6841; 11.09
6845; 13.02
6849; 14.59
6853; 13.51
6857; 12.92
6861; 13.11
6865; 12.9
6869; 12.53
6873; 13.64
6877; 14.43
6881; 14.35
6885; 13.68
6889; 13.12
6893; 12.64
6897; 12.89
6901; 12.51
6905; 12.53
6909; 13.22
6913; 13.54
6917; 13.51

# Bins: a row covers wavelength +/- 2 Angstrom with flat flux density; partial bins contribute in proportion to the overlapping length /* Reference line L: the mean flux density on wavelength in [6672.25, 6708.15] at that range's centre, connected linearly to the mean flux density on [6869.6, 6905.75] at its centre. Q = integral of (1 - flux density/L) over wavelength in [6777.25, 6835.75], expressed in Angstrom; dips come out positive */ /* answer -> 2.7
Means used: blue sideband 13.7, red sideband 13.3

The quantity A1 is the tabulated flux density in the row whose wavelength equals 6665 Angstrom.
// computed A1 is 12.62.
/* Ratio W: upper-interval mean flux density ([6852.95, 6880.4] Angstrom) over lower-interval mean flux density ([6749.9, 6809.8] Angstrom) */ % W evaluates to 1.05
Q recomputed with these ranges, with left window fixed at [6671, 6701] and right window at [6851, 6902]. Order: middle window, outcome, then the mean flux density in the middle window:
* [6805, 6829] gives 1.9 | 12.4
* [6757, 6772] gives 2.0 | 11.8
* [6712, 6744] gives 0.9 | 13.3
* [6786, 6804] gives -0.1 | 13.6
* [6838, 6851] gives 0.6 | 12.7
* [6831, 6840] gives 1.3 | 11.4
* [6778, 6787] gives 0.2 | 13.3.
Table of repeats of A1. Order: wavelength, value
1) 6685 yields 14.92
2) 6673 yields 14.39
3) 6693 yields 15.03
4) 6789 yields 12.81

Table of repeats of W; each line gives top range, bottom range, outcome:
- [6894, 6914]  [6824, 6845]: 1.09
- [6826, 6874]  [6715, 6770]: 1.00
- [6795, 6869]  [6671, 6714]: 0.93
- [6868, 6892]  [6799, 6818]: 1.08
